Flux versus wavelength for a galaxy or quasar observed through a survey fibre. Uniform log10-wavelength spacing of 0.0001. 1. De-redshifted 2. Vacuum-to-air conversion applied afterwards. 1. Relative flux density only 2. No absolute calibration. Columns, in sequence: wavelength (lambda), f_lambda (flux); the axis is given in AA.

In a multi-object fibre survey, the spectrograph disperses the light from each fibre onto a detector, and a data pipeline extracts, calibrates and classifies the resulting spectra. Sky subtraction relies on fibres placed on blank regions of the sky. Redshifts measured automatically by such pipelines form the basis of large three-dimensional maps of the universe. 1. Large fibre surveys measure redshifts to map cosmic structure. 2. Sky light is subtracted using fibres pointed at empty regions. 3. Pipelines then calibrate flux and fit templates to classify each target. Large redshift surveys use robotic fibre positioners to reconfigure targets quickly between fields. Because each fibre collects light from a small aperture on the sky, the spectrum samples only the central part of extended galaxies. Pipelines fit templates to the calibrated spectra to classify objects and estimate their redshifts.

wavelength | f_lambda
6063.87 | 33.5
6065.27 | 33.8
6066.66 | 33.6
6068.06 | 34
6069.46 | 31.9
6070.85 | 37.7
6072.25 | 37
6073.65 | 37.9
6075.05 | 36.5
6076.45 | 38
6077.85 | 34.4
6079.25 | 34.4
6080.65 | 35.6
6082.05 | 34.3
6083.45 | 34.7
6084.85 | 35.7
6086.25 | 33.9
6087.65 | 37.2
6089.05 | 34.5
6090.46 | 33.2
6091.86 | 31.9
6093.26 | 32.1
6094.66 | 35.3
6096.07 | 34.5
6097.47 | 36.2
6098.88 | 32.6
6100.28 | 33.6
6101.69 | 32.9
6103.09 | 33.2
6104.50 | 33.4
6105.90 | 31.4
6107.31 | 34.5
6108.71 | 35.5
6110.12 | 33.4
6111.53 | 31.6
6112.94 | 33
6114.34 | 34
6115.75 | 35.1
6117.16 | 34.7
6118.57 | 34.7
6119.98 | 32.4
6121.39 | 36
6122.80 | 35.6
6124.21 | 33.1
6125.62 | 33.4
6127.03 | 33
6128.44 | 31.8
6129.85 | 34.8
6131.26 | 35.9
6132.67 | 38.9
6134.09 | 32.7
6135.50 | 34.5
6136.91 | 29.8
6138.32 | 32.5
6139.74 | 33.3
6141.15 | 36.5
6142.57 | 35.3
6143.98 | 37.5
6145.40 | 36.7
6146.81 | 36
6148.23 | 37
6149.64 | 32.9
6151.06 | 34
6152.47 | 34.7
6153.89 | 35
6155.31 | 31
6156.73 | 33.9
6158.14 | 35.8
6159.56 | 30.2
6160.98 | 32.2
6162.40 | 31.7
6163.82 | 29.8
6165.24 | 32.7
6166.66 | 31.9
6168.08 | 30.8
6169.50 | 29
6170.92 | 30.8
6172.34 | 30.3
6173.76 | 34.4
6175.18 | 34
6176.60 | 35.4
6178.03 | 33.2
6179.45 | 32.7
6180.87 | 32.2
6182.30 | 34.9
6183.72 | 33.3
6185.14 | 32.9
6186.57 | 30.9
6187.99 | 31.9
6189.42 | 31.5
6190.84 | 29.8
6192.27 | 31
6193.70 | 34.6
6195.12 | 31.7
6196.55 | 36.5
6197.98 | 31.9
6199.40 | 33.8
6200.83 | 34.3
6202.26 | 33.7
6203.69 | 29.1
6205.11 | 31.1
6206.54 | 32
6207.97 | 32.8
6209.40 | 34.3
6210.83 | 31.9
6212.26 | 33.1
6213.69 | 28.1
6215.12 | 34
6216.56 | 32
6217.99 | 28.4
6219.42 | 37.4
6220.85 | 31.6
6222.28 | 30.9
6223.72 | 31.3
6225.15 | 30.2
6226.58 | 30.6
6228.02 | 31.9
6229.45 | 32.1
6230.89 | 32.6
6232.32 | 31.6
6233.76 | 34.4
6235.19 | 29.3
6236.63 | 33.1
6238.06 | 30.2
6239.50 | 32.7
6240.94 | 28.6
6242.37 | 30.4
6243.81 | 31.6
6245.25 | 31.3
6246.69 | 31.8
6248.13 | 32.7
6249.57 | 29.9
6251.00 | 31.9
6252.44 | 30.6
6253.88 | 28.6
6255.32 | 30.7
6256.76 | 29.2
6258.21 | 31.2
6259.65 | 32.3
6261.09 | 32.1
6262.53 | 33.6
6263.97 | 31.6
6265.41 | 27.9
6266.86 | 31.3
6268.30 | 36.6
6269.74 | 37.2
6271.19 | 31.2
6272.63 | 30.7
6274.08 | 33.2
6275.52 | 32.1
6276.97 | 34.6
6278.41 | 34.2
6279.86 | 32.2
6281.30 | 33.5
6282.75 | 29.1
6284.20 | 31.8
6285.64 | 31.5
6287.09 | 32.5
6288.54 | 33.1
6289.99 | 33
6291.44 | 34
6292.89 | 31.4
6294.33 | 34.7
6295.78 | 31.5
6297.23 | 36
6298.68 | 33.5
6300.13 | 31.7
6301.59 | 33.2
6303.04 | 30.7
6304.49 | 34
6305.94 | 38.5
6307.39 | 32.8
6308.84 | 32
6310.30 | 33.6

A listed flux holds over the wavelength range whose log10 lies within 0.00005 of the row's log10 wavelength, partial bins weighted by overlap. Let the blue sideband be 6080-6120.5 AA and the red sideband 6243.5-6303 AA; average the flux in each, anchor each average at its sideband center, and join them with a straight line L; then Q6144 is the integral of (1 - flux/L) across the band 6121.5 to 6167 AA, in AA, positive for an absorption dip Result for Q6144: -0.5 AA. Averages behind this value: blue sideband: 34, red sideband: 32.2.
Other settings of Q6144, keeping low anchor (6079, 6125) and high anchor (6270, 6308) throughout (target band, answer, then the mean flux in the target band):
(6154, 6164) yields 0.40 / 32.4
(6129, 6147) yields -0.56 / 34.9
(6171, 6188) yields 0.31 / 33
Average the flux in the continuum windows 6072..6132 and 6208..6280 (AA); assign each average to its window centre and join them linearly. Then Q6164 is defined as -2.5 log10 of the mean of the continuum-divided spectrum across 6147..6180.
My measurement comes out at 0.01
